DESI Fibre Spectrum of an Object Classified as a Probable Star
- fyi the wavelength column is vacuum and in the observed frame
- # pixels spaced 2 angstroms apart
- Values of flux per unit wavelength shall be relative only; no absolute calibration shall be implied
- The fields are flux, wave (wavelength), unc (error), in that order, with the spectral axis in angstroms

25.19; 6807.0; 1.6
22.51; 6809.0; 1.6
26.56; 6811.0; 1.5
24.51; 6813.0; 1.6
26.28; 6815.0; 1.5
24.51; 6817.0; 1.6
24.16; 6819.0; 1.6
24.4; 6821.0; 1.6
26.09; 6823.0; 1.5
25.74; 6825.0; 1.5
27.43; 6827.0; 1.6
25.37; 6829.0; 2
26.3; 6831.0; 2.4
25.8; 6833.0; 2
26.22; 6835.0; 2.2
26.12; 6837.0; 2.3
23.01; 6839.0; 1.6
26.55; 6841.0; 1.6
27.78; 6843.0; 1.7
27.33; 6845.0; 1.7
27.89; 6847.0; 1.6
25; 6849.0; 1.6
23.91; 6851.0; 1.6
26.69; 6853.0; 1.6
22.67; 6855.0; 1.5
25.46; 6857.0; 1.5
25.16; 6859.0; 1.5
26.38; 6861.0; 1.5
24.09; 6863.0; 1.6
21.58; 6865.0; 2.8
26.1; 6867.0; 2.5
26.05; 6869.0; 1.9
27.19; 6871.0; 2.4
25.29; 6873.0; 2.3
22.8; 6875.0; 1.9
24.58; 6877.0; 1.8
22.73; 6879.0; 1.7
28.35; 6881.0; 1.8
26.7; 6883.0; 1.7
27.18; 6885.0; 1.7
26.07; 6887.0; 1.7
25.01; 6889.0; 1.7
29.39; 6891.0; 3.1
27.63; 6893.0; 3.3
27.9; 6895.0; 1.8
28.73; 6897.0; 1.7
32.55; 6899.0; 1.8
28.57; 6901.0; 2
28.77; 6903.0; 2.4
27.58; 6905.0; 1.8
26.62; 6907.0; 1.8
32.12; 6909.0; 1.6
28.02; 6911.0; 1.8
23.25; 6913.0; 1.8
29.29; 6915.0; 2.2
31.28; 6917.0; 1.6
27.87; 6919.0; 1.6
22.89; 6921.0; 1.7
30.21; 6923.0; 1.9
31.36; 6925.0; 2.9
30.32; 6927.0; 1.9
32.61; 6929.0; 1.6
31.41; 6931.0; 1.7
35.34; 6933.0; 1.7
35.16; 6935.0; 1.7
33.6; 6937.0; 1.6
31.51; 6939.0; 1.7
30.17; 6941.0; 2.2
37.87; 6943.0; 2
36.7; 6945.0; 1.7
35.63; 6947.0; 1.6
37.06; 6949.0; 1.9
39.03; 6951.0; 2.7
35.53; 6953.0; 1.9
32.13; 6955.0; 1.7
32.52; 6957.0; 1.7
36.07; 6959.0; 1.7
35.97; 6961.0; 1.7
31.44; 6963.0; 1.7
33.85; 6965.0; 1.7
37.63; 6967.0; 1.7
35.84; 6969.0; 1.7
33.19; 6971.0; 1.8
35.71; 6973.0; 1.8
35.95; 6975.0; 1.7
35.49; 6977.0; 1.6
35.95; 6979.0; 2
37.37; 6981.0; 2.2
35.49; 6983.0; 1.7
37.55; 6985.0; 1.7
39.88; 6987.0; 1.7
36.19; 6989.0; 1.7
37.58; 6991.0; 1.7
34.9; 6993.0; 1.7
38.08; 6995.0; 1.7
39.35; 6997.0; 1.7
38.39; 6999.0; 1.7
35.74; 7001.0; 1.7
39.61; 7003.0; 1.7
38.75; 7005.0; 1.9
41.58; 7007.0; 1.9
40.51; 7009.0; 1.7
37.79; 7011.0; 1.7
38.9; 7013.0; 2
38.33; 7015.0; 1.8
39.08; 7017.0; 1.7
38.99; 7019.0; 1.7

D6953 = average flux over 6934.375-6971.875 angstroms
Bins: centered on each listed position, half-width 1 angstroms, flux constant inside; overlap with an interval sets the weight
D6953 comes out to 34.8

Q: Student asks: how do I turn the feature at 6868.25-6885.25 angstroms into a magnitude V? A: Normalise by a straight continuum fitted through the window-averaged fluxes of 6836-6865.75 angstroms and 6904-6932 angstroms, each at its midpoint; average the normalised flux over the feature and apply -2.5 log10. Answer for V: 0.047 mag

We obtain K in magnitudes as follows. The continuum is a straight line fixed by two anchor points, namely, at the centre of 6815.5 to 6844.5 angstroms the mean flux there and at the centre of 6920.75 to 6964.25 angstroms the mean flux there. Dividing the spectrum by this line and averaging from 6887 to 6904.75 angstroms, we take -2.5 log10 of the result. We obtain 0.072 mag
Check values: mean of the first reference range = 25.7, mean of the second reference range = 33.6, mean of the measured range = 28.4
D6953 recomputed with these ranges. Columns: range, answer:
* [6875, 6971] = 30.8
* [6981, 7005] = 37.6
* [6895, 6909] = 29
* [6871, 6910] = 27.3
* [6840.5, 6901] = 26.2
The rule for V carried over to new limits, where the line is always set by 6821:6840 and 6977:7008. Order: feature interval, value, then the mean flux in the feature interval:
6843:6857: 0.058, 25.7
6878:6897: 0.117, 26.9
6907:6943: 0.077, 30.5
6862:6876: 0.156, 24.7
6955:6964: 0.046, 33.8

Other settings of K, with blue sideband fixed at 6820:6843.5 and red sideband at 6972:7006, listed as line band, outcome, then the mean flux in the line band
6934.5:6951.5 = -0.038 mag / 35.1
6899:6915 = 0.111 mag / 28.2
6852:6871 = 0.122 mag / 25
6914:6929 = 0.108 mag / 29.3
